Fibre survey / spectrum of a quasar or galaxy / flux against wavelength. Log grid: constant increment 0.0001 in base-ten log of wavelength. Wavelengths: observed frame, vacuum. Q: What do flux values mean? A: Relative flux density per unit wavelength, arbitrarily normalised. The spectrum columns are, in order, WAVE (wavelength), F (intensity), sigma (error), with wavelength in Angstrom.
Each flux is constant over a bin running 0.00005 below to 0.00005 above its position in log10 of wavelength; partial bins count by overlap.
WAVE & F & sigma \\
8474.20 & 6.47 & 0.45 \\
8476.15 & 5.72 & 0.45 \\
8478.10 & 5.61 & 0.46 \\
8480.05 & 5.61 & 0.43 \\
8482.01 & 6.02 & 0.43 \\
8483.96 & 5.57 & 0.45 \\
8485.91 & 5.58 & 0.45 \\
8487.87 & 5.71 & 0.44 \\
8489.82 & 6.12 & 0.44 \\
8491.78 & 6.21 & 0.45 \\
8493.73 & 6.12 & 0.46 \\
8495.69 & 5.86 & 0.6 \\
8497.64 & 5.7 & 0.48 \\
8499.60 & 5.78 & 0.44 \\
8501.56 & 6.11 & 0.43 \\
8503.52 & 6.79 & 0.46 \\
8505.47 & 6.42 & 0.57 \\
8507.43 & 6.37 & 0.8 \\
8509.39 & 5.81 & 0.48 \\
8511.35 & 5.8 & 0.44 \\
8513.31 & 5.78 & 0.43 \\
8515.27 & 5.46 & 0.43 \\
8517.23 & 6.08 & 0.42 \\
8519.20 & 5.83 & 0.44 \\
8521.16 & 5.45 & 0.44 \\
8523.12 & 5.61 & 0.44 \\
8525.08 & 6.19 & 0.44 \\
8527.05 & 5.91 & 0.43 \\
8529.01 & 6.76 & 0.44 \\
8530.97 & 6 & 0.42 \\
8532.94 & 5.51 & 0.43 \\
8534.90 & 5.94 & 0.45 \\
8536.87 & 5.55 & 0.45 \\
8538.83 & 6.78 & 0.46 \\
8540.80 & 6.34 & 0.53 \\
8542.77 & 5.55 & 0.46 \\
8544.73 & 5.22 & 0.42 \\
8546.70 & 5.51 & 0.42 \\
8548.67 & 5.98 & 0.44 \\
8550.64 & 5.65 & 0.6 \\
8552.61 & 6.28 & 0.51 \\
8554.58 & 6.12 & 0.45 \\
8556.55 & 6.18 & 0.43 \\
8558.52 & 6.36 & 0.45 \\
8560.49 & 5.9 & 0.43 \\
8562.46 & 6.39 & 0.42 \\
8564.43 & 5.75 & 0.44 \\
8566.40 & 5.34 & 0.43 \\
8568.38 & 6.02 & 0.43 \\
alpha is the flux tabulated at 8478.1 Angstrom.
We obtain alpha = 5.61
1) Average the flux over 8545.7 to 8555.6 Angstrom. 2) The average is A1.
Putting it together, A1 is 5.9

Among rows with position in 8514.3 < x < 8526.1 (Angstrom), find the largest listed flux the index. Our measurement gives 6.19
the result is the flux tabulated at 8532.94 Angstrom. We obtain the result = 5.51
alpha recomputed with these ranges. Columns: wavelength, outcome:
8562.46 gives 6.39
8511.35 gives 5.8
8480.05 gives 5.61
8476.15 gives 5.72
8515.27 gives 5.46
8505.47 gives 6.42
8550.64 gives 5.65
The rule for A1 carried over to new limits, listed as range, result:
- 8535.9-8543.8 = 6.06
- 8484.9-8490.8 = 5.8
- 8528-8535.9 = 6.05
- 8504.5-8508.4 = 6.39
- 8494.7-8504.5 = 6.05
